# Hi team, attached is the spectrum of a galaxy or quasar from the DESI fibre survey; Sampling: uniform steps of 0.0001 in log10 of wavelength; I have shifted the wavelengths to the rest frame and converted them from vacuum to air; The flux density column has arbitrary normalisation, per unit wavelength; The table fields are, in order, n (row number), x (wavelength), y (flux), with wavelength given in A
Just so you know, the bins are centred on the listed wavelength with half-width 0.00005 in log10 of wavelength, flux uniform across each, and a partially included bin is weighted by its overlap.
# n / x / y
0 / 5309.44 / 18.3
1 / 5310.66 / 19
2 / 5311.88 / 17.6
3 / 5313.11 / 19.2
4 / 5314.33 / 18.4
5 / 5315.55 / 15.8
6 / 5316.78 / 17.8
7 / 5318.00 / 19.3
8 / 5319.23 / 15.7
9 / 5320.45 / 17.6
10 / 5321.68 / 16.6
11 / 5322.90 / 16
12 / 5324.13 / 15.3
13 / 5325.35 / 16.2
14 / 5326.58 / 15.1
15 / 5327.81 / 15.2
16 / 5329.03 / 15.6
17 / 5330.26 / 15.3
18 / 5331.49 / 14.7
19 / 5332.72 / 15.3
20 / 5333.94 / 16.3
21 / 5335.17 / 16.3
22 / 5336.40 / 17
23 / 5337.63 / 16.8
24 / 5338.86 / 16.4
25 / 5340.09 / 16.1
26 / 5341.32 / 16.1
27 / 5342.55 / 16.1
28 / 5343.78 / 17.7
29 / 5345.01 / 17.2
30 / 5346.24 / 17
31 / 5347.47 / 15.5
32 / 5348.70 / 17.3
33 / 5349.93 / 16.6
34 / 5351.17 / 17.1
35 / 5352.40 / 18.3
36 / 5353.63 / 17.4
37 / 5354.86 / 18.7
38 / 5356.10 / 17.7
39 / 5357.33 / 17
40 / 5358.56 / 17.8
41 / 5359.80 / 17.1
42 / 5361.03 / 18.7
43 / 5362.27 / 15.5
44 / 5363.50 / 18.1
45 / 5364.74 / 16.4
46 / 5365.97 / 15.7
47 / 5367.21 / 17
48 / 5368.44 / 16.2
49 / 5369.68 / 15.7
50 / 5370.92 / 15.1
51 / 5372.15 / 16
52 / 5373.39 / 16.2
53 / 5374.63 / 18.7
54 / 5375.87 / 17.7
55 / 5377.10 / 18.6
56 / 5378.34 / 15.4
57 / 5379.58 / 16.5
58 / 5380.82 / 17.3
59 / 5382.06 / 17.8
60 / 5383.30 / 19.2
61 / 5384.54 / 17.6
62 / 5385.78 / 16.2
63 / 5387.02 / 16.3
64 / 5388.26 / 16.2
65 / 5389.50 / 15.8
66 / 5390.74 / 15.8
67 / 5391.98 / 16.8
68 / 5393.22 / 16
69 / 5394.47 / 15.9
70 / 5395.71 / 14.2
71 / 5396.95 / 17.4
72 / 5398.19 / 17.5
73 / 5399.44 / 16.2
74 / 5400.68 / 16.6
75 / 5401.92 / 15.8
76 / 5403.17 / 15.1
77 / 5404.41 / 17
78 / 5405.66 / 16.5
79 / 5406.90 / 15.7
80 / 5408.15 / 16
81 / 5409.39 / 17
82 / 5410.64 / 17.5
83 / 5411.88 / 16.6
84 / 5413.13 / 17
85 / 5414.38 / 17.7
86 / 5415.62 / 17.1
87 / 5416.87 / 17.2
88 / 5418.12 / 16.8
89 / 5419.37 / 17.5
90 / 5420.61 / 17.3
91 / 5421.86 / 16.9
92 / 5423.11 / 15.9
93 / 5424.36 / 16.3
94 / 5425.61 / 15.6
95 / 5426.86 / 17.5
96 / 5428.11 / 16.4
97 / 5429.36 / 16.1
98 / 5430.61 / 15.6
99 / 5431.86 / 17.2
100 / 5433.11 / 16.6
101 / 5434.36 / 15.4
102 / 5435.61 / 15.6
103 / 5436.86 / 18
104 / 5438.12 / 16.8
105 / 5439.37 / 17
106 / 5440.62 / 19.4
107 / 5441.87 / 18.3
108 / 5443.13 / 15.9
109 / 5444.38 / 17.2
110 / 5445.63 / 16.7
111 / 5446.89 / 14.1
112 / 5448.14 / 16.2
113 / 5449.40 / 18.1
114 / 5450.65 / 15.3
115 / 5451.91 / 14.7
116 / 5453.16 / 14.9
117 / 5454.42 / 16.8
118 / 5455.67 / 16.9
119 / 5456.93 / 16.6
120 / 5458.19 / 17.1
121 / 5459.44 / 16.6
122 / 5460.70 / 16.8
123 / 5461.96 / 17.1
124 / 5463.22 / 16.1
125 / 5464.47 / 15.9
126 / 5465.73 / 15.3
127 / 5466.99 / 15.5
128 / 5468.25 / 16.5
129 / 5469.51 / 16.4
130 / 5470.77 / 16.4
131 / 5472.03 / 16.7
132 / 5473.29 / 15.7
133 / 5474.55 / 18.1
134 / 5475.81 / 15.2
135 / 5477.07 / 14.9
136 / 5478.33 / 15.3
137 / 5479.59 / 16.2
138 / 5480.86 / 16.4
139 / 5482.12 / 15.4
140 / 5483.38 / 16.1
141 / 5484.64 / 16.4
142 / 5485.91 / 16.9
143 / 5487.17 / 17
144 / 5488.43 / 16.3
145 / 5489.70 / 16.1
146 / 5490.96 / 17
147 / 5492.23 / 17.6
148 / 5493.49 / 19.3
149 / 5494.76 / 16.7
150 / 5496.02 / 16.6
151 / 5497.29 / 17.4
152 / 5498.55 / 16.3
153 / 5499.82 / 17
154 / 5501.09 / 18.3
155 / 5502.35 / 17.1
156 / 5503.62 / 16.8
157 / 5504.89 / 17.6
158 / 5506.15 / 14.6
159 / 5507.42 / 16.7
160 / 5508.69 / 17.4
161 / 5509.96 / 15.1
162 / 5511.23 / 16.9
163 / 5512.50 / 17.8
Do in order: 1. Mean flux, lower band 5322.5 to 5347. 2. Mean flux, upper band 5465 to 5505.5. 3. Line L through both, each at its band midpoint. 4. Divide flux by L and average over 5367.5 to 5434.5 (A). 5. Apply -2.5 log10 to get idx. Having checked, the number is -0.02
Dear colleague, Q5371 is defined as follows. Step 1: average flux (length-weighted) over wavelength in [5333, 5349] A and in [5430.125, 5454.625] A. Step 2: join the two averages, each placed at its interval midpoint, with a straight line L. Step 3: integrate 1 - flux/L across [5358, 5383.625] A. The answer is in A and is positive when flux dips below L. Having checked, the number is -0.6 A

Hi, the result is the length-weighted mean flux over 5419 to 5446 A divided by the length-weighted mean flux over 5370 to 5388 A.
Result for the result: 0.99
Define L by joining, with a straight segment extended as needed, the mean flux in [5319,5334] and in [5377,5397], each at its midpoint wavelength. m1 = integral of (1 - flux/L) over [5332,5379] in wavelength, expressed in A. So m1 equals -2.00 A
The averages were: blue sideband 15.8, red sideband 16.6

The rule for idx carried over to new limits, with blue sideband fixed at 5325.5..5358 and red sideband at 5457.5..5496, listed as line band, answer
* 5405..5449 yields -0.02 mag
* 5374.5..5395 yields -0.03 mag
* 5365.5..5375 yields 0.02 mag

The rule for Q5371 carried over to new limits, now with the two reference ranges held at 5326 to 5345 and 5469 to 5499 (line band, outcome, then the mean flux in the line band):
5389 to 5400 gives 0.0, 16.2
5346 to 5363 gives -1.2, 17.3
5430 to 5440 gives -0.1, 16.5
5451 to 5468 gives 0.3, 16.2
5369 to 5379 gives -0.3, 16.7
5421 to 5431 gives 0.0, 16.3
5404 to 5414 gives -0.2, 16.7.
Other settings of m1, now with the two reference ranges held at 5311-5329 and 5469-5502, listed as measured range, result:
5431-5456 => 0.2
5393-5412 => 0.5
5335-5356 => -0.2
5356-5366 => -0.2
